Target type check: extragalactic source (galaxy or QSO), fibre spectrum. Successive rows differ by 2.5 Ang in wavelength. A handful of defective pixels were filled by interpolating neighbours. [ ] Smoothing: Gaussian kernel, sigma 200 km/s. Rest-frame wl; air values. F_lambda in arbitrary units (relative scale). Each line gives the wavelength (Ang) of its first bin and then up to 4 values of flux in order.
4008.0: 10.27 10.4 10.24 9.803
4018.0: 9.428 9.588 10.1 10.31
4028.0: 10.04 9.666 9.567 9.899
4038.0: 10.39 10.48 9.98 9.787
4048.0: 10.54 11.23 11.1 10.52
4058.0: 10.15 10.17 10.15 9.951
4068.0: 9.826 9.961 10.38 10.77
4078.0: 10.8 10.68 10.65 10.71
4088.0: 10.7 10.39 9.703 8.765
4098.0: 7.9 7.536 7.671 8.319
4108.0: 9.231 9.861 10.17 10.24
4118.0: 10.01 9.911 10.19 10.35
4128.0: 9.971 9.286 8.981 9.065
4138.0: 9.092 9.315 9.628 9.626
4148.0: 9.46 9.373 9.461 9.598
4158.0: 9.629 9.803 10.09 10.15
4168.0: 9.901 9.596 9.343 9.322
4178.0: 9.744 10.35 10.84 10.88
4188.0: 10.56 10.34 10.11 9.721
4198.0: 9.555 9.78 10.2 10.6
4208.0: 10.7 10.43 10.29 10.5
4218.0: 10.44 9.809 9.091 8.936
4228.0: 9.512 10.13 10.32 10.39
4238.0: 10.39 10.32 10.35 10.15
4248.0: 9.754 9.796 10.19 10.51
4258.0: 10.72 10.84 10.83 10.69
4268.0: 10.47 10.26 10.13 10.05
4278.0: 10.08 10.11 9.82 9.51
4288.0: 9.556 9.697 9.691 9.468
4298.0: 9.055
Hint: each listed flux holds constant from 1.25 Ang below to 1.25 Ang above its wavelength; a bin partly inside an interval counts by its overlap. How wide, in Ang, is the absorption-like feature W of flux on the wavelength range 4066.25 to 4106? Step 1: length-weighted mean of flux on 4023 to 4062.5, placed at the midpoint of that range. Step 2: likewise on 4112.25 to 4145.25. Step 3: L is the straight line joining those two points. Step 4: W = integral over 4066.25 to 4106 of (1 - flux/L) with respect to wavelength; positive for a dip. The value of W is 1.1 Ang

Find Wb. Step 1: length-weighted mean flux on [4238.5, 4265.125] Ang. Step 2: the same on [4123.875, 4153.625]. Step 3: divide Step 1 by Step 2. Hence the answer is 1.09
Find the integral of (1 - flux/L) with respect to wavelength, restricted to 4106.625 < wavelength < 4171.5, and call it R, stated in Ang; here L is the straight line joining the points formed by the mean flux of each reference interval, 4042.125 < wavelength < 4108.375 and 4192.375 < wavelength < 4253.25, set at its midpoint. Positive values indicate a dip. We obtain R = 1.9 Ang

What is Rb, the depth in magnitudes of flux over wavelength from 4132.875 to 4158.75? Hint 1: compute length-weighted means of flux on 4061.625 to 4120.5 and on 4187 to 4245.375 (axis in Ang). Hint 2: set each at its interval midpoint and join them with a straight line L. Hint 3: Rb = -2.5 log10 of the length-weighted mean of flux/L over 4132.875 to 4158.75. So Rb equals 0.06 mag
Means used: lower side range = 9.76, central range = 9.4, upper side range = 10.1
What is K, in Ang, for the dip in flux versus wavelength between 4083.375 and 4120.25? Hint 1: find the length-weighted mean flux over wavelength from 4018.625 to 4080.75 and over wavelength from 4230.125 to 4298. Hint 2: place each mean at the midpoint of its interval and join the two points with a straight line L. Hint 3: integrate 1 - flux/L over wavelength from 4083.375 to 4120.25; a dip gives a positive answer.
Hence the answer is 2.8 Ang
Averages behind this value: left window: 10.2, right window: 10.1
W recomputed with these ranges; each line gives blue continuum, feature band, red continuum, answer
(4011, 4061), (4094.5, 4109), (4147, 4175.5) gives 2.5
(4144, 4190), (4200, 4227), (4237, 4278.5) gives 0.1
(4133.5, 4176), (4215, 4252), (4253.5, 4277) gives 0.8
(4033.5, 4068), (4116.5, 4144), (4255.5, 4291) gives 1.7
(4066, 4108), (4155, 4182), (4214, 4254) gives 0.2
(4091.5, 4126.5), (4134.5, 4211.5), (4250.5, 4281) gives -1.2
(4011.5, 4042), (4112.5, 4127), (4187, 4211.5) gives -0.1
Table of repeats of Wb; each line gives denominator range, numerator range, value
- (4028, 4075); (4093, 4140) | 0.91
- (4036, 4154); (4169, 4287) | 1.03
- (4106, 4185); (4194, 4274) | 1.05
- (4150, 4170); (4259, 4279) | 1.07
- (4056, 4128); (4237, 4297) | 1.03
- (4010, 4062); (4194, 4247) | 0.99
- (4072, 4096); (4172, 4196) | 0.97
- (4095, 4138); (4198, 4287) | 1.10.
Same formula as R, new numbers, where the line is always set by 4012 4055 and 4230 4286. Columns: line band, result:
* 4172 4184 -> 0.36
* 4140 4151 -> 0.75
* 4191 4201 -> 0.39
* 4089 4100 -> 1.14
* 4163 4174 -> 0.45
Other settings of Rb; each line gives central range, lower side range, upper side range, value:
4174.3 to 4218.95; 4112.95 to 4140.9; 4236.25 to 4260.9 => -0.02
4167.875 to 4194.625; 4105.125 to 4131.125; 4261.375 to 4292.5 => -0.02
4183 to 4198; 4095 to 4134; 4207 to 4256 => -0.05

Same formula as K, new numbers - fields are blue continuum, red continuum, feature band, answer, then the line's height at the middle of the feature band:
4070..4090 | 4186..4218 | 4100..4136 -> 3.6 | 10.5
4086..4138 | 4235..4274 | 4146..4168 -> 0.0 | 9.72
